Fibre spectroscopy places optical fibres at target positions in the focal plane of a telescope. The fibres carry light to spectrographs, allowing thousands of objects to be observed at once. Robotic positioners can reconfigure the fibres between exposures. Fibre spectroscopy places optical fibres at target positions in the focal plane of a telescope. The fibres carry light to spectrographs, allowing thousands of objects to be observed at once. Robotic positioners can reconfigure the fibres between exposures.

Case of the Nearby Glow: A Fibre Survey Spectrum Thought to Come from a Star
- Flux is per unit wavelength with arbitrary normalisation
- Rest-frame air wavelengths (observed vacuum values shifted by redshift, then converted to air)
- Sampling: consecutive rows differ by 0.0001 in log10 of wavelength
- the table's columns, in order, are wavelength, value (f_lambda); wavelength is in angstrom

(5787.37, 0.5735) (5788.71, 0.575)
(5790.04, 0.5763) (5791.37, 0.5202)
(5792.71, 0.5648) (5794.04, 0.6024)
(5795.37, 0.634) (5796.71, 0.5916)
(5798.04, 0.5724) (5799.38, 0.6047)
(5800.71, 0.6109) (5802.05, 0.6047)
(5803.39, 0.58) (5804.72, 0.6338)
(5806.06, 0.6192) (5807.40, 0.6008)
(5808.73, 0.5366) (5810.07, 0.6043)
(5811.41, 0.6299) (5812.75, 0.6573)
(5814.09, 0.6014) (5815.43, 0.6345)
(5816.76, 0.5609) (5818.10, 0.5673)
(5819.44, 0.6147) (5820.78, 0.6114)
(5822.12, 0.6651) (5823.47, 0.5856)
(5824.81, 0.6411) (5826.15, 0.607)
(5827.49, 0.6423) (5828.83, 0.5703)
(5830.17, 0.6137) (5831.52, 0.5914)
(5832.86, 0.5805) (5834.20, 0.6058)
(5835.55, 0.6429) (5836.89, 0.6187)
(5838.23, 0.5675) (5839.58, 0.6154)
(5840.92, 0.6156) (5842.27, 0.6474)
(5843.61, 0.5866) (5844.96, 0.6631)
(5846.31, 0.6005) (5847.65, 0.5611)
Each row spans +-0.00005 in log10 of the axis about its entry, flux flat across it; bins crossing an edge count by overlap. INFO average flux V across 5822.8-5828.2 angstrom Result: 0.619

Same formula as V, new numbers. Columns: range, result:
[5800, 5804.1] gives 0.6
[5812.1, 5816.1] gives 0.632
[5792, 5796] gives 0.6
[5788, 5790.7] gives 0.575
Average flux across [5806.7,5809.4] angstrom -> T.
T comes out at 0.57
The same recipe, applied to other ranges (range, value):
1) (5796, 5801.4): 0.595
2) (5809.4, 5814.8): 0.622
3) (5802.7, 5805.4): 0.607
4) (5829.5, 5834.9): 0.597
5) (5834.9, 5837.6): 0.632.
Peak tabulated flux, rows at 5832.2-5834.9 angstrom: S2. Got 0.6058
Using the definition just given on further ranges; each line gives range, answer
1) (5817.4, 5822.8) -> 0.6651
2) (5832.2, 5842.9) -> 0.6474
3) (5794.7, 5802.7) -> 0.634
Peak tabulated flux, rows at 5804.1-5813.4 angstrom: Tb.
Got 0.6573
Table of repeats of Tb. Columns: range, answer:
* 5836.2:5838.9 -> 0.6187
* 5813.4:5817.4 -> 0.6345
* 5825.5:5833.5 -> 0.6423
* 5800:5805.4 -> 0.6338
